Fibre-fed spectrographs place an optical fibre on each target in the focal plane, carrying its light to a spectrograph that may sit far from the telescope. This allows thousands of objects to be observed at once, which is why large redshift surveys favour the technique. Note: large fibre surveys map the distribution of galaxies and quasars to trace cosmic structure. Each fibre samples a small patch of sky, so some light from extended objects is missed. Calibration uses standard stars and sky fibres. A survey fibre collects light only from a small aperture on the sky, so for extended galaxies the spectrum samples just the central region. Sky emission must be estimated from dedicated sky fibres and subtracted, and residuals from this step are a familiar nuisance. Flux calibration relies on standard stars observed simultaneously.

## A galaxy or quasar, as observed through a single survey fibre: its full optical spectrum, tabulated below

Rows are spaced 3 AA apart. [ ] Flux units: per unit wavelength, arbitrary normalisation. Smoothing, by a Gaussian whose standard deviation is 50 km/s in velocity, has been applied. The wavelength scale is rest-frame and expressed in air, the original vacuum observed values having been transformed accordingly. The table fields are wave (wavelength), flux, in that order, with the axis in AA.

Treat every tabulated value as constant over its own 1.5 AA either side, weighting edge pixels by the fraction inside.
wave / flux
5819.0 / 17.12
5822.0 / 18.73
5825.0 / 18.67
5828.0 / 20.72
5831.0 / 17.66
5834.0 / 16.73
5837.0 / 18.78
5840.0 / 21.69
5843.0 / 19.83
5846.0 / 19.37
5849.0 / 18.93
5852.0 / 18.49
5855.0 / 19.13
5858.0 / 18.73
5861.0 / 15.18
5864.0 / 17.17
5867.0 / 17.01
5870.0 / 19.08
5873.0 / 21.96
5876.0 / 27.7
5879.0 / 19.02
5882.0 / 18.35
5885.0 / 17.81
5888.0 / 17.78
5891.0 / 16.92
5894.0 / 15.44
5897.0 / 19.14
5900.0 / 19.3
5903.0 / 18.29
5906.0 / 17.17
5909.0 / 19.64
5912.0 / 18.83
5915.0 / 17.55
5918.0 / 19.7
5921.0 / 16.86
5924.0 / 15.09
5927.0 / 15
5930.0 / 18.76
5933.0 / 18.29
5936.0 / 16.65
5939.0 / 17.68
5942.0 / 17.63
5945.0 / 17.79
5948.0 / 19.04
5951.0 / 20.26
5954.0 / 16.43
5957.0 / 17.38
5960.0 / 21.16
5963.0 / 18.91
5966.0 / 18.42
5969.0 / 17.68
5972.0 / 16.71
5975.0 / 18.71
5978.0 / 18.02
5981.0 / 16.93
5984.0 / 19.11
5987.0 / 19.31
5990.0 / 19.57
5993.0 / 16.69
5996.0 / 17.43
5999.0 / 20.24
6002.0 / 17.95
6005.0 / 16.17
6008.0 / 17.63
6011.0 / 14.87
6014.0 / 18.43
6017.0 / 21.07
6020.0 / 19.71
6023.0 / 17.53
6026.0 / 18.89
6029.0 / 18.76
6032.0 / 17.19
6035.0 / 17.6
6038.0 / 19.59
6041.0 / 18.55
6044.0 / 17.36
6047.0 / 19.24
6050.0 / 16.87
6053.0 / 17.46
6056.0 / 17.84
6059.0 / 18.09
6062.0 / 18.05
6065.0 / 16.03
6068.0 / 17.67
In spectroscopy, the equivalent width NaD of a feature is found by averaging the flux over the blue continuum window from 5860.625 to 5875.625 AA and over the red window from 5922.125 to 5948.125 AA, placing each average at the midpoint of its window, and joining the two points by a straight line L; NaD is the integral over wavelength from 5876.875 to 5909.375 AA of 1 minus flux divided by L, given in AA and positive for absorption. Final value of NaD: 0.25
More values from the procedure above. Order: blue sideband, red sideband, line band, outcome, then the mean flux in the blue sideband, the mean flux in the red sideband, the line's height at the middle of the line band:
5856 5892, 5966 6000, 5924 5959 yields 1.5 AA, 18.9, 18.2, 18.5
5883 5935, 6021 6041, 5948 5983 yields -0.5 AA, 17.7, 18.3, 18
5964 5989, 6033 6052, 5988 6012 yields 0.7 AA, 18.2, 18.2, 18.2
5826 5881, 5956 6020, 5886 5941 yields 3.3 AA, 19.3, 18.3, 18.8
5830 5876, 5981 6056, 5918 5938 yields 1.7 AA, 19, 18.2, 18.6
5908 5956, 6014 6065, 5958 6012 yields -0.2 AA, 17.8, 18.3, 18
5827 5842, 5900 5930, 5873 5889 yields -1.8 AA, 19.1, 17.7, 18.3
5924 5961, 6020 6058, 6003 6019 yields 0.3 AA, 17.8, 18.1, 18.1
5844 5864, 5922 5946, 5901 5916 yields -0.8 AA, 18.3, 17.1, 17.5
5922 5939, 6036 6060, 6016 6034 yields -0.9 AA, 16.8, 18.1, 17.9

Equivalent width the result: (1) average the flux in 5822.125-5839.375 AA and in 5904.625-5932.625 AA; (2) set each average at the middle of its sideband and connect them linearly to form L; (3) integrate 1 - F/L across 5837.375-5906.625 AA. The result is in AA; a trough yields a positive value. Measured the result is -2.5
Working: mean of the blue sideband 18.7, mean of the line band 18.9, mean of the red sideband 17.7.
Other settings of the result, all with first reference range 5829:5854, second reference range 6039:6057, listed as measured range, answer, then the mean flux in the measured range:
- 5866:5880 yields -1.7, 21.2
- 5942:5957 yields 0.2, 18.2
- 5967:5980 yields 0.4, 17.8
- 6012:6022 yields -0.7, 19.4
